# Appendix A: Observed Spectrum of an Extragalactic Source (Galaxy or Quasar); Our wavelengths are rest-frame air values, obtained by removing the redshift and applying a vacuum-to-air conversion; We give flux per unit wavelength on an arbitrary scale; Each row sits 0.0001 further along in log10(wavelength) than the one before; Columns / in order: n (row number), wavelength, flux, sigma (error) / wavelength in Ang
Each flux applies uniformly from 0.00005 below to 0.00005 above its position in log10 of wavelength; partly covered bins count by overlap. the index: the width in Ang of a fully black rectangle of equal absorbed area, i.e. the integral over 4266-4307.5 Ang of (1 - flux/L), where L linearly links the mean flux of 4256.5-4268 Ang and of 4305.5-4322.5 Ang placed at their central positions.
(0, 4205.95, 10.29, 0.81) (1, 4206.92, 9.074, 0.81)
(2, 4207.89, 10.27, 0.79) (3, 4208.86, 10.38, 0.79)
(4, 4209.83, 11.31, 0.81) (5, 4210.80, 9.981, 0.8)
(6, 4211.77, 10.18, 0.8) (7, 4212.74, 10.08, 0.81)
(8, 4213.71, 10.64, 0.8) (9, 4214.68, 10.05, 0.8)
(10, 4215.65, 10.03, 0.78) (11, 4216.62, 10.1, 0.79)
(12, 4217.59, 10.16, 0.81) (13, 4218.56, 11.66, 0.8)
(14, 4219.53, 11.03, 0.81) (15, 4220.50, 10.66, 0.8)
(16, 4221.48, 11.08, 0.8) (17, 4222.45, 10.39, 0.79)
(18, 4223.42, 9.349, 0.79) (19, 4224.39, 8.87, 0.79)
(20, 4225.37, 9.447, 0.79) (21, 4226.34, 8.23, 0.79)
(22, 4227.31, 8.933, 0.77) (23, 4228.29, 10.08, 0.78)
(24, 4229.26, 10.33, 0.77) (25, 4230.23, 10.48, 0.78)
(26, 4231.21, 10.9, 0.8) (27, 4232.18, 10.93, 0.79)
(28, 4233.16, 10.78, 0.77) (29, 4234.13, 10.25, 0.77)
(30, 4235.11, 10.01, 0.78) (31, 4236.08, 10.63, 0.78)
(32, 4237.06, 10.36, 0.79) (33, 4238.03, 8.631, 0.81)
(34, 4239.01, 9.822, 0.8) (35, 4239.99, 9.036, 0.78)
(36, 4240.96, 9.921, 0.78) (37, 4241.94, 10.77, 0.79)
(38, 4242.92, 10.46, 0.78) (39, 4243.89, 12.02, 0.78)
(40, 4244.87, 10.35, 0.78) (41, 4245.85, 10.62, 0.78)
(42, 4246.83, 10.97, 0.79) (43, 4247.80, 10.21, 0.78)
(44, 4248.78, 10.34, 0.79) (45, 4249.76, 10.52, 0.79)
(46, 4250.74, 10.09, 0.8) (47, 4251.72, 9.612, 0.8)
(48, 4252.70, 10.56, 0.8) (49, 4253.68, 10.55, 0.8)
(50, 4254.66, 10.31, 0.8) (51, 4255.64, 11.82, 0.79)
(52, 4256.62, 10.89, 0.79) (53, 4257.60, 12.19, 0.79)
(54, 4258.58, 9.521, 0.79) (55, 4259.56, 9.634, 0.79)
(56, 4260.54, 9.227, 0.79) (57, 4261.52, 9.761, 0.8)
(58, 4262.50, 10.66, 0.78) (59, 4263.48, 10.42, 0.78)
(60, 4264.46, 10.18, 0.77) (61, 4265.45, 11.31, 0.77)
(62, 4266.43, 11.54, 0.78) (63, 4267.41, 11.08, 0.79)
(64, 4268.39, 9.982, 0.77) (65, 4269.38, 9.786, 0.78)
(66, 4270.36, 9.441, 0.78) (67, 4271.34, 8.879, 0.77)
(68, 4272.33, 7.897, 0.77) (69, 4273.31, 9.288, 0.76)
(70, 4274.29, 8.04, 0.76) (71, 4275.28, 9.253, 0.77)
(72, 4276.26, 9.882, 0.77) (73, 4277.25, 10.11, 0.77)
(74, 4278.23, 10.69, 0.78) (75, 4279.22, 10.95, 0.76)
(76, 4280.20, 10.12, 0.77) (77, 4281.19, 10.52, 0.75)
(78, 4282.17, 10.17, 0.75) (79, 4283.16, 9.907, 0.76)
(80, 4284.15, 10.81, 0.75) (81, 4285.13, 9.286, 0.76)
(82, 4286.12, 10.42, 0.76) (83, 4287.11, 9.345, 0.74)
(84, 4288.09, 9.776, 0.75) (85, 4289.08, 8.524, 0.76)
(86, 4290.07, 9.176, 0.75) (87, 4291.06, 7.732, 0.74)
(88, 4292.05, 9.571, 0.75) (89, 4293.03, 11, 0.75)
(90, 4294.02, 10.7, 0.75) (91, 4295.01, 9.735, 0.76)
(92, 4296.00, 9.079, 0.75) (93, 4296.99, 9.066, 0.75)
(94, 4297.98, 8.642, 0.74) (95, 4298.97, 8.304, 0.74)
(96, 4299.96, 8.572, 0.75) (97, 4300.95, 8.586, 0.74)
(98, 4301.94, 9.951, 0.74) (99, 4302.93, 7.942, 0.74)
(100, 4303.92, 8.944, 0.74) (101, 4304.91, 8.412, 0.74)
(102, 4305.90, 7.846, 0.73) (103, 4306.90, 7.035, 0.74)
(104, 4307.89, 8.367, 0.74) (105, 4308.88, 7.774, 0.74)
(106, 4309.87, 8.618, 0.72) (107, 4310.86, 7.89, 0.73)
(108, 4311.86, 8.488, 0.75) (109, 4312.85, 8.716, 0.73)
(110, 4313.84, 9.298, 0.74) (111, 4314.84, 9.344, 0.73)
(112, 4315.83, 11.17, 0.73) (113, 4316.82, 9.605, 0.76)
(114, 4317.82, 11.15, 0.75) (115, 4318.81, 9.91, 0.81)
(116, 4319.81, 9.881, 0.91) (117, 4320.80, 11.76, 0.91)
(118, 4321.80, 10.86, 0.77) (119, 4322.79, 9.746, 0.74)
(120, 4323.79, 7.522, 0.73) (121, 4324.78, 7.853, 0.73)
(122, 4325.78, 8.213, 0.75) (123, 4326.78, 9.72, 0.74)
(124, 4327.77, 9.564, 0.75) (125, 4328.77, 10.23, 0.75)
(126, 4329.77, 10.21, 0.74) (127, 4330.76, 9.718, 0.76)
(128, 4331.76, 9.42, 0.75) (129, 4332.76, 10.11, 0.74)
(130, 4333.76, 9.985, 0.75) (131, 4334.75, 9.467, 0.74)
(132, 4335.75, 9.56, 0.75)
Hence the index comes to 2.2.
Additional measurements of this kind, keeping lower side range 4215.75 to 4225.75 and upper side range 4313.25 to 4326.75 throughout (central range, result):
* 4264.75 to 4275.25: 0.3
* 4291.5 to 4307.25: 1.4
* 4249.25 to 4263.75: -0.5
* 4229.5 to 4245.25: -0.2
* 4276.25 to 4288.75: -0.3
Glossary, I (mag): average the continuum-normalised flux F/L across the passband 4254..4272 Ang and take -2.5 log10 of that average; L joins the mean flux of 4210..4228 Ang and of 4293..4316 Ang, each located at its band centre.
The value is -0.10 mag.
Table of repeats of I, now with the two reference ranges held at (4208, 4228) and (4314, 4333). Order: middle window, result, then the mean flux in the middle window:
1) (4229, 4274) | -0.027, 10.3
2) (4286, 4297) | 0.043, 9.5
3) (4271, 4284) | 0.024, 9.71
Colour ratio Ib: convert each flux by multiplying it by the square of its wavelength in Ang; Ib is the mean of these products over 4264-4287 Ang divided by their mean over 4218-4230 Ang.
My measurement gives 1.02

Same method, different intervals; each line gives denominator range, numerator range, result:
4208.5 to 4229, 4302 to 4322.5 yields 0.95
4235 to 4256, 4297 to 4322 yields 0.90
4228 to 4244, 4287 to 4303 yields 0.92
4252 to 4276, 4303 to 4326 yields 0.92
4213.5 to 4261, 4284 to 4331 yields 0.93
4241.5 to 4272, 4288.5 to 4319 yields 0.88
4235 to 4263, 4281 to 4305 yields 0.93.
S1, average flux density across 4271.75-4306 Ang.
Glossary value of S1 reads 9.39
